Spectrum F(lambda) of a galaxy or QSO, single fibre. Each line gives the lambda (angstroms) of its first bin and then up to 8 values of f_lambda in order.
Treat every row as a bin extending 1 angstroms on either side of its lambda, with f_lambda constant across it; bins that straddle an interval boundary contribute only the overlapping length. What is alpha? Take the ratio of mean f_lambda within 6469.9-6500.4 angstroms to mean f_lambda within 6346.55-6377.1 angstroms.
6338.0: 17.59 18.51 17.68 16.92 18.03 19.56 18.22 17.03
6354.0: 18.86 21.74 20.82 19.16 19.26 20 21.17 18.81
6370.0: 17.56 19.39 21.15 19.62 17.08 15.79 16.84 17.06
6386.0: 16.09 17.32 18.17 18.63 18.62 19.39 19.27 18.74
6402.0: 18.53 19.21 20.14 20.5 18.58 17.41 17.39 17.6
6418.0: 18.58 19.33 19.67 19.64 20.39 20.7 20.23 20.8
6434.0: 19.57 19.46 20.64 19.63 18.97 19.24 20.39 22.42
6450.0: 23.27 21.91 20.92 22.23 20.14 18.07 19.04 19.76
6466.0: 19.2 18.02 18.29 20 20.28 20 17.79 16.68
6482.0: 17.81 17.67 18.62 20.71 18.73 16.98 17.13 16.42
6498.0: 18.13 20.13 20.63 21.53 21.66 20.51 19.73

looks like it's 0.95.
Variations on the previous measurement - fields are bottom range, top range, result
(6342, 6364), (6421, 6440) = 1.06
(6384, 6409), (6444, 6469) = 1.09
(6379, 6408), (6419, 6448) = 1.10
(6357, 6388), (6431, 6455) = 1.11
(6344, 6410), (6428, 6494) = 1.04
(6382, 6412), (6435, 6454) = 1.12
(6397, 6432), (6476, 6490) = 0.96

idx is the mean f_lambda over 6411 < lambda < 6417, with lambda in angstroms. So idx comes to 17.5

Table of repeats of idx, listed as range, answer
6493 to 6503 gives 18.5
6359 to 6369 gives 19.7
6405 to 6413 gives 19.2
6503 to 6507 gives 21.6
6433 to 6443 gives 19.7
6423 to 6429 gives 20.2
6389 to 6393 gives 18.4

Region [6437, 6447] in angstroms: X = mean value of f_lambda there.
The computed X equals 19.8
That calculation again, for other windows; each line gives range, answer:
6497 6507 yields 20.4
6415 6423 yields 18.8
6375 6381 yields 17.5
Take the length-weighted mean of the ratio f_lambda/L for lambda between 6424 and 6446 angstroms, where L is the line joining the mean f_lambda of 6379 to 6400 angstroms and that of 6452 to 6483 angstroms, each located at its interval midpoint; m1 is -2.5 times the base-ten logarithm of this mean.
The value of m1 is -0.07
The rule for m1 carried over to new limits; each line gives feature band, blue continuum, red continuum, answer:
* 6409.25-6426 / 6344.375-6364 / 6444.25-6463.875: 0.088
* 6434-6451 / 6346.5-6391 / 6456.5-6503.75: -0.094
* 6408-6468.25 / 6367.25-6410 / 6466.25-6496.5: -0.078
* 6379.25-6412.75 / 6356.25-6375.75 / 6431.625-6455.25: 0.104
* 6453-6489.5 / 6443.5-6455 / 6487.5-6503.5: 0.052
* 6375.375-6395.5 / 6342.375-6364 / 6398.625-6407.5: 0.096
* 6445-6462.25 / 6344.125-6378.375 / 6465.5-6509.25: -0.108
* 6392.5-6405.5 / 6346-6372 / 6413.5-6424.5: -0.005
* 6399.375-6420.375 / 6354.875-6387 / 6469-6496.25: -0.001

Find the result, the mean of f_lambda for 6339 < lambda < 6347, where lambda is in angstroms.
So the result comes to 17.8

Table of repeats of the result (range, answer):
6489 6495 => 17.6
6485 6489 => 19.7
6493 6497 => 16.8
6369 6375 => 19.4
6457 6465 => 19.3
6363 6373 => 19.4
